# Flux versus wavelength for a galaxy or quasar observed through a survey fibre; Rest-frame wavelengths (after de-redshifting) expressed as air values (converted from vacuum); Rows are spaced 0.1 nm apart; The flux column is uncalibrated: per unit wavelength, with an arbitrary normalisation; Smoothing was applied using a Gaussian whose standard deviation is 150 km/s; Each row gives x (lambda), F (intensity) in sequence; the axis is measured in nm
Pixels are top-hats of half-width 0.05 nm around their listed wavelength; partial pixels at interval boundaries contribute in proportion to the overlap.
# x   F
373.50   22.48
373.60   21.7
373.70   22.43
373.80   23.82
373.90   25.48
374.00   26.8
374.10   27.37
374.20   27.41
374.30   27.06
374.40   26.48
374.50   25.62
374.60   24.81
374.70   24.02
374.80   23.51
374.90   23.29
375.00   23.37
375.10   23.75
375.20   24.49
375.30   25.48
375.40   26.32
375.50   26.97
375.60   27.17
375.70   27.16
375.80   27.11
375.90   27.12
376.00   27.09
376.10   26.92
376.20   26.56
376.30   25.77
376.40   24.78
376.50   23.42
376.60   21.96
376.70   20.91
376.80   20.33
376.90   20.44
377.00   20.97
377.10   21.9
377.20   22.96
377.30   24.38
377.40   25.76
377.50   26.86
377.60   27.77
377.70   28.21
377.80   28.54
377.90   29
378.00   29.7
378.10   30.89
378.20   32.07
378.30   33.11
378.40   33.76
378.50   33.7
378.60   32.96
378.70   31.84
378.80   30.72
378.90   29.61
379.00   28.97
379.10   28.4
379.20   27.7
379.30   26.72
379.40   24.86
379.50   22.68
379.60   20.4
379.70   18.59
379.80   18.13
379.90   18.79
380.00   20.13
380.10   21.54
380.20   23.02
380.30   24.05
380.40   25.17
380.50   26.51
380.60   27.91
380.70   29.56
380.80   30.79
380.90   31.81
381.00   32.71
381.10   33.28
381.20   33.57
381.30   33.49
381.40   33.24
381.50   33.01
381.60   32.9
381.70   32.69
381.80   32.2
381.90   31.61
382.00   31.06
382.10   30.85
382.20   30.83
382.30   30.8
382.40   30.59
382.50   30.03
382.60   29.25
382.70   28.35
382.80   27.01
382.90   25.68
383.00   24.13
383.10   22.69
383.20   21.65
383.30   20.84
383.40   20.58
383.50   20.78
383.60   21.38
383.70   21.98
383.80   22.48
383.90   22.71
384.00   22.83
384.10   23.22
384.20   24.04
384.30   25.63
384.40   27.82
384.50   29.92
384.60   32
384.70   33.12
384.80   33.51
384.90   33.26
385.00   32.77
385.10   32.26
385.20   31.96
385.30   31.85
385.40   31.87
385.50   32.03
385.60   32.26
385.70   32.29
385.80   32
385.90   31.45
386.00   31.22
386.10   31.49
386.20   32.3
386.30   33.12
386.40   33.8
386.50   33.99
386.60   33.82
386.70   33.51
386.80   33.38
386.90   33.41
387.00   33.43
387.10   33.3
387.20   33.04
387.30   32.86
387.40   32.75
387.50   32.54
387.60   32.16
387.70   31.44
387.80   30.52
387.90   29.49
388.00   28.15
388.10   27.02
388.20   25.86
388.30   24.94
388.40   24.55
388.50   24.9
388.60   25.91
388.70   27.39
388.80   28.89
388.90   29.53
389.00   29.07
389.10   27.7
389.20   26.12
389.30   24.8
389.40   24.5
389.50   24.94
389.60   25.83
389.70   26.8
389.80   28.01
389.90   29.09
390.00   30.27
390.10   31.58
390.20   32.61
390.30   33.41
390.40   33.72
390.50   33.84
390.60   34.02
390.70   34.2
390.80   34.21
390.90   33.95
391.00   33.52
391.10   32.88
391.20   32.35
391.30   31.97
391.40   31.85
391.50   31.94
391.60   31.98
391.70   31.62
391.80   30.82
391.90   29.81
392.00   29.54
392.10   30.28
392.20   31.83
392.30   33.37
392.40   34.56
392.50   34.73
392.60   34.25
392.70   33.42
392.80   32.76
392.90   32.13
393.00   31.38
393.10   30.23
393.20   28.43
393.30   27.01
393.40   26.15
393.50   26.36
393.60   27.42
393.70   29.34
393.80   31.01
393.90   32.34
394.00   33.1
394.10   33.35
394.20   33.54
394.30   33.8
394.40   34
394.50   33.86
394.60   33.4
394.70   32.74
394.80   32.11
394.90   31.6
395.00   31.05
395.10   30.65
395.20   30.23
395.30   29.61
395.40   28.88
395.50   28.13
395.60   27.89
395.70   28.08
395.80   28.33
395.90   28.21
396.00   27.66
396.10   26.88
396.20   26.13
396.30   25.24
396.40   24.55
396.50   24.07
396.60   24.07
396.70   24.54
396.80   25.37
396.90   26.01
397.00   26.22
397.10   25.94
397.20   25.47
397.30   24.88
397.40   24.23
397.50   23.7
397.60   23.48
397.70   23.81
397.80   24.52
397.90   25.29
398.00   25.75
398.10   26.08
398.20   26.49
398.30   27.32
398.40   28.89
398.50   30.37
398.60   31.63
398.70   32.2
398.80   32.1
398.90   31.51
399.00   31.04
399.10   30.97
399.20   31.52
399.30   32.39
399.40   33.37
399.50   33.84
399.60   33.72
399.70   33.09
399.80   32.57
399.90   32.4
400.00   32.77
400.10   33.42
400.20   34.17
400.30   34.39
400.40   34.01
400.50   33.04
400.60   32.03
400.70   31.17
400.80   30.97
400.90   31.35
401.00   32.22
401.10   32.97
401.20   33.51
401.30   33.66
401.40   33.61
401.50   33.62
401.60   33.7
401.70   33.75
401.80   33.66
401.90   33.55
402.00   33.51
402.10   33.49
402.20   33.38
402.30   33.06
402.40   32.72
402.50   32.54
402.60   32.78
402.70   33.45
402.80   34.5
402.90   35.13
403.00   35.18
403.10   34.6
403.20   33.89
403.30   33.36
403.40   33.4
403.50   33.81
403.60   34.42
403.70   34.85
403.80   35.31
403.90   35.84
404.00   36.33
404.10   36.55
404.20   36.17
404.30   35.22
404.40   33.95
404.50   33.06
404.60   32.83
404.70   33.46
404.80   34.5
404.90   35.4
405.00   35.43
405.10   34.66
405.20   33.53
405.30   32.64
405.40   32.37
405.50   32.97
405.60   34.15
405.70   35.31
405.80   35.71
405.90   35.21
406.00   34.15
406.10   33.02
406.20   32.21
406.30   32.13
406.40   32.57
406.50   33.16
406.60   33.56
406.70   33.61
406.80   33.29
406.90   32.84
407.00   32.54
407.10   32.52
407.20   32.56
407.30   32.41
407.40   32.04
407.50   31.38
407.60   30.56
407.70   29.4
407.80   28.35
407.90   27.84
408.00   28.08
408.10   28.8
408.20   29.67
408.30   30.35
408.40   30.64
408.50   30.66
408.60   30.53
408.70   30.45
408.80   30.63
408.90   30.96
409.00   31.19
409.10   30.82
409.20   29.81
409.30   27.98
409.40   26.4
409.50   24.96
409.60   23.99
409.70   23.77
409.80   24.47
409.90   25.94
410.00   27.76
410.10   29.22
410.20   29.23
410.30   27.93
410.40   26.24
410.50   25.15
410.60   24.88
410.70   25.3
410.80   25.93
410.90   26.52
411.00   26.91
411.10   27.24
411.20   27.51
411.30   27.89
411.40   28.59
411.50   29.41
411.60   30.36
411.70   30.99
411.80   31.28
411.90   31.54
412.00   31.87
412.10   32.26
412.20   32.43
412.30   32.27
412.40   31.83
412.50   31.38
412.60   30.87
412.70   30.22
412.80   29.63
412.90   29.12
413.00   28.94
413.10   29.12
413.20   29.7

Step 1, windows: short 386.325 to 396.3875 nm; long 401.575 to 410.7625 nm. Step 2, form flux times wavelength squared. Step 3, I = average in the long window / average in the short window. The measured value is 1.12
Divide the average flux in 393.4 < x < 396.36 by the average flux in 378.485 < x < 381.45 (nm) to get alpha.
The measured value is 1.1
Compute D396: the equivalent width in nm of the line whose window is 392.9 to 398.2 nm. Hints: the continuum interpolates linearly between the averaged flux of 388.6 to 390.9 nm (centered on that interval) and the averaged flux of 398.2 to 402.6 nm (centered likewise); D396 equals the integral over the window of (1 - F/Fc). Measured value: 0.49 nm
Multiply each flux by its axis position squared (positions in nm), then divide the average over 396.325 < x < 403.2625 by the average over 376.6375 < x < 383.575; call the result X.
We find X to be 1.2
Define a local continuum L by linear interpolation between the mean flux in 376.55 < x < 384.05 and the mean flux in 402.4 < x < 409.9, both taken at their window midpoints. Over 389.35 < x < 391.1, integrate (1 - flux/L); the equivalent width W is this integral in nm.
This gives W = -0.118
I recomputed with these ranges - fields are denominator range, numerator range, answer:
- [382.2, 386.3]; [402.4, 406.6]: 1.34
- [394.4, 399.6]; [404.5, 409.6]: 1.17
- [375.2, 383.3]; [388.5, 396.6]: 1.19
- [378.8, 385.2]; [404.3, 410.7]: 1.28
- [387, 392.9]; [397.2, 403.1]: 1.08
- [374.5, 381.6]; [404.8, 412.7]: 1.33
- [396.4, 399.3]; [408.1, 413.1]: 1.13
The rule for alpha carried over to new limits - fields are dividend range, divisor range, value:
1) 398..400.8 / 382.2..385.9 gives 1.14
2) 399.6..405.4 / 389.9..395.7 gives 1.07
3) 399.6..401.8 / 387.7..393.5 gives 1.10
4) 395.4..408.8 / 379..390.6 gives 1.09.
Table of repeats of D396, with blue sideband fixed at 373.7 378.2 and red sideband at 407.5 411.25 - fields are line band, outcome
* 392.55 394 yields -0.186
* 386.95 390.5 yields -0.357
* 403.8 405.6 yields -0.438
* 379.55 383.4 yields -0.237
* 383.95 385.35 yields -0.183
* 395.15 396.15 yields -0.052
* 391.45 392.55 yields -0.212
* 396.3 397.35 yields 0.076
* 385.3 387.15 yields -0.451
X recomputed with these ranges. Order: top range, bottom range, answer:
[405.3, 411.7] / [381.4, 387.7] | 1.13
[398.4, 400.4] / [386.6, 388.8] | 1.14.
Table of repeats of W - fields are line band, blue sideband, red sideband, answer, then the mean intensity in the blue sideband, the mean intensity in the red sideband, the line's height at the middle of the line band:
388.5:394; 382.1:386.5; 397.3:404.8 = -0.08 nm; 28.5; 32.1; 30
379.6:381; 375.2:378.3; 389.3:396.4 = 0.13 nm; 25.9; 30.7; 27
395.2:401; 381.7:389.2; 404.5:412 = 0.19 nm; 29.2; 30.4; 29.9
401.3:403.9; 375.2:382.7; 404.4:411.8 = -0.35 nm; 27.5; 30.4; 29.9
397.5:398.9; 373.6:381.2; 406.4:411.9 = 0.03 nm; 26.2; 29.2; 28.2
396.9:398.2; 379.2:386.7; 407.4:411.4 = 0.15 nm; 28.3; 28.1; 28.2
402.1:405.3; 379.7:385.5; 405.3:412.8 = -0.50 nm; 27.8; 30.1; 29.7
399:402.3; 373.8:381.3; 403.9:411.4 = -0.35 nm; 26.4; 30.8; 29.8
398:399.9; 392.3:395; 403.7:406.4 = 0.11 nm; 31.7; 34.3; 32.9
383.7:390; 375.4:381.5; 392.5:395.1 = -0.05 nm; 26.9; 31.4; 29.4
